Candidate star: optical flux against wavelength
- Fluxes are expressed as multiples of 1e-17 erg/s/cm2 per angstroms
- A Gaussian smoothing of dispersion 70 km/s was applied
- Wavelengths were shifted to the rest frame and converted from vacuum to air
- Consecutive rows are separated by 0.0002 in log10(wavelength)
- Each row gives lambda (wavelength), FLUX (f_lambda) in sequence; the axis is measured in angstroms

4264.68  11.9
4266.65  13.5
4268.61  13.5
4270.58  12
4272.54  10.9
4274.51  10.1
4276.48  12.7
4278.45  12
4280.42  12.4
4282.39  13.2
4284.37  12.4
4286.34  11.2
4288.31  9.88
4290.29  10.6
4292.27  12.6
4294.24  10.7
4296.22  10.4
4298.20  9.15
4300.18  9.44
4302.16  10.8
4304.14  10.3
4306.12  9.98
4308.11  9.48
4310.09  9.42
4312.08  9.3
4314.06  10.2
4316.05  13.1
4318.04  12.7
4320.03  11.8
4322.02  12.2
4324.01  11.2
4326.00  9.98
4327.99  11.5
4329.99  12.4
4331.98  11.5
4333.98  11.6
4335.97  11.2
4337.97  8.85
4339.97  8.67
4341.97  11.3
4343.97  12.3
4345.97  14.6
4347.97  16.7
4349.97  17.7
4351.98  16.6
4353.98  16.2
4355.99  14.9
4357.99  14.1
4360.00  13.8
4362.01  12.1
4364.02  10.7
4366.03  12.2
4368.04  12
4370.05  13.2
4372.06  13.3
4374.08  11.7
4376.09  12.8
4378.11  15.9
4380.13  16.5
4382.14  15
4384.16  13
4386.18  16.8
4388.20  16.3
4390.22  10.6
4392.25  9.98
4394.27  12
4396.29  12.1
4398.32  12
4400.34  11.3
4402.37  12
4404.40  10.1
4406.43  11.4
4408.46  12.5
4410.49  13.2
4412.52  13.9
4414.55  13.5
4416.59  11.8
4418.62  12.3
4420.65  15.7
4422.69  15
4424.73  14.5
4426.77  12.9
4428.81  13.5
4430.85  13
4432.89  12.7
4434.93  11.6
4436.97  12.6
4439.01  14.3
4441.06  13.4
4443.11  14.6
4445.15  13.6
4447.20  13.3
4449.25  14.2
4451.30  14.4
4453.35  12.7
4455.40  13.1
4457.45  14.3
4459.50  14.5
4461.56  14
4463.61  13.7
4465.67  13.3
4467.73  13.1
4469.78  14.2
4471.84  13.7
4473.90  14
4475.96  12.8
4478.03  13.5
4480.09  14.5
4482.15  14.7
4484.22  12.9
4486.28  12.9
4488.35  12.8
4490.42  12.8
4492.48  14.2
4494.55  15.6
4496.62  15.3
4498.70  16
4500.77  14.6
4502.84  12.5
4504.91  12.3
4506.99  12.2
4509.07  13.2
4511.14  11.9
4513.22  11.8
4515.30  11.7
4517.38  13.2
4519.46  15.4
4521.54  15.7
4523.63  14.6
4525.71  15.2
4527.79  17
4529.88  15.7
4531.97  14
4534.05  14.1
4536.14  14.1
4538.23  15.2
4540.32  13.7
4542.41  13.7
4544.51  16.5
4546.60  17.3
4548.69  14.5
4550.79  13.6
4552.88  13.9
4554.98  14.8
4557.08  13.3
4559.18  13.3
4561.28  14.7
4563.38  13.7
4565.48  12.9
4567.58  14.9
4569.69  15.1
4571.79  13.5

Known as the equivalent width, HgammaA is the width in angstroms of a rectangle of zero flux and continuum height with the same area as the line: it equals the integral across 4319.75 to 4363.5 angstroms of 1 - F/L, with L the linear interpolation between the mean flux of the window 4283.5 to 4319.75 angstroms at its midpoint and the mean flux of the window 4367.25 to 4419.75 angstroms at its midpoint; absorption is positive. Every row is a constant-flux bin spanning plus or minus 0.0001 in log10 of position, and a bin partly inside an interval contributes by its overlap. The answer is -4.2 angstroms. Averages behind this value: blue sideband 10.7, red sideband 12.9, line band 12.8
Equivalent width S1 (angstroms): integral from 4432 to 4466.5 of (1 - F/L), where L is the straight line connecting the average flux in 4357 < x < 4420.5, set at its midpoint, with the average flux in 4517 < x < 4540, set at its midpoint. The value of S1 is 0.6 angstroms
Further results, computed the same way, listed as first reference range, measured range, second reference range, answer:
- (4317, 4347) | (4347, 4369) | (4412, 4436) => -4.22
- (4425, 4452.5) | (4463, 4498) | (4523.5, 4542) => 0.64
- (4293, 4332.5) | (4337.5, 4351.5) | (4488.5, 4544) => -2.30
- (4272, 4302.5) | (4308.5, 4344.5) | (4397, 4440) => 1.97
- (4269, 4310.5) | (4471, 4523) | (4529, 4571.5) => 0.41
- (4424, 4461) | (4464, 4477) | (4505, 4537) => 0.13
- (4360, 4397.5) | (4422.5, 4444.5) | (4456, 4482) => 0.23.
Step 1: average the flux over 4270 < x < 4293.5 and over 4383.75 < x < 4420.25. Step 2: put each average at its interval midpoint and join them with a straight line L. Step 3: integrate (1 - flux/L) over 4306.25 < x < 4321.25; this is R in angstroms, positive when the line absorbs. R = 1.3 angstroms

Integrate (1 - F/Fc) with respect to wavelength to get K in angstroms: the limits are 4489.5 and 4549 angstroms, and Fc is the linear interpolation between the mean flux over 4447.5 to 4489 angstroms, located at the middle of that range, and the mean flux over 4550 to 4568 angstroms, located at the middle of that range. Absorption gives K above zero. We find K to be -2.1 angstroms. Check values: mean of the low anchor 13.7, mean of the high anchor 13.9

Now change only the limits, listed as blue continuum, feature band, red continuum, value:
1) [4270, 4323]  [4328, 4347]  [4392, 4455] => 0.5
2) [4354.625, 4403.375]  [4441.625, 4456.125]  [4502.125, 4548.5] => -0.1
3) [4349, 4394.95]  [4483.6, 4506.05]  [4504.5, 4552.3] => 0.5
